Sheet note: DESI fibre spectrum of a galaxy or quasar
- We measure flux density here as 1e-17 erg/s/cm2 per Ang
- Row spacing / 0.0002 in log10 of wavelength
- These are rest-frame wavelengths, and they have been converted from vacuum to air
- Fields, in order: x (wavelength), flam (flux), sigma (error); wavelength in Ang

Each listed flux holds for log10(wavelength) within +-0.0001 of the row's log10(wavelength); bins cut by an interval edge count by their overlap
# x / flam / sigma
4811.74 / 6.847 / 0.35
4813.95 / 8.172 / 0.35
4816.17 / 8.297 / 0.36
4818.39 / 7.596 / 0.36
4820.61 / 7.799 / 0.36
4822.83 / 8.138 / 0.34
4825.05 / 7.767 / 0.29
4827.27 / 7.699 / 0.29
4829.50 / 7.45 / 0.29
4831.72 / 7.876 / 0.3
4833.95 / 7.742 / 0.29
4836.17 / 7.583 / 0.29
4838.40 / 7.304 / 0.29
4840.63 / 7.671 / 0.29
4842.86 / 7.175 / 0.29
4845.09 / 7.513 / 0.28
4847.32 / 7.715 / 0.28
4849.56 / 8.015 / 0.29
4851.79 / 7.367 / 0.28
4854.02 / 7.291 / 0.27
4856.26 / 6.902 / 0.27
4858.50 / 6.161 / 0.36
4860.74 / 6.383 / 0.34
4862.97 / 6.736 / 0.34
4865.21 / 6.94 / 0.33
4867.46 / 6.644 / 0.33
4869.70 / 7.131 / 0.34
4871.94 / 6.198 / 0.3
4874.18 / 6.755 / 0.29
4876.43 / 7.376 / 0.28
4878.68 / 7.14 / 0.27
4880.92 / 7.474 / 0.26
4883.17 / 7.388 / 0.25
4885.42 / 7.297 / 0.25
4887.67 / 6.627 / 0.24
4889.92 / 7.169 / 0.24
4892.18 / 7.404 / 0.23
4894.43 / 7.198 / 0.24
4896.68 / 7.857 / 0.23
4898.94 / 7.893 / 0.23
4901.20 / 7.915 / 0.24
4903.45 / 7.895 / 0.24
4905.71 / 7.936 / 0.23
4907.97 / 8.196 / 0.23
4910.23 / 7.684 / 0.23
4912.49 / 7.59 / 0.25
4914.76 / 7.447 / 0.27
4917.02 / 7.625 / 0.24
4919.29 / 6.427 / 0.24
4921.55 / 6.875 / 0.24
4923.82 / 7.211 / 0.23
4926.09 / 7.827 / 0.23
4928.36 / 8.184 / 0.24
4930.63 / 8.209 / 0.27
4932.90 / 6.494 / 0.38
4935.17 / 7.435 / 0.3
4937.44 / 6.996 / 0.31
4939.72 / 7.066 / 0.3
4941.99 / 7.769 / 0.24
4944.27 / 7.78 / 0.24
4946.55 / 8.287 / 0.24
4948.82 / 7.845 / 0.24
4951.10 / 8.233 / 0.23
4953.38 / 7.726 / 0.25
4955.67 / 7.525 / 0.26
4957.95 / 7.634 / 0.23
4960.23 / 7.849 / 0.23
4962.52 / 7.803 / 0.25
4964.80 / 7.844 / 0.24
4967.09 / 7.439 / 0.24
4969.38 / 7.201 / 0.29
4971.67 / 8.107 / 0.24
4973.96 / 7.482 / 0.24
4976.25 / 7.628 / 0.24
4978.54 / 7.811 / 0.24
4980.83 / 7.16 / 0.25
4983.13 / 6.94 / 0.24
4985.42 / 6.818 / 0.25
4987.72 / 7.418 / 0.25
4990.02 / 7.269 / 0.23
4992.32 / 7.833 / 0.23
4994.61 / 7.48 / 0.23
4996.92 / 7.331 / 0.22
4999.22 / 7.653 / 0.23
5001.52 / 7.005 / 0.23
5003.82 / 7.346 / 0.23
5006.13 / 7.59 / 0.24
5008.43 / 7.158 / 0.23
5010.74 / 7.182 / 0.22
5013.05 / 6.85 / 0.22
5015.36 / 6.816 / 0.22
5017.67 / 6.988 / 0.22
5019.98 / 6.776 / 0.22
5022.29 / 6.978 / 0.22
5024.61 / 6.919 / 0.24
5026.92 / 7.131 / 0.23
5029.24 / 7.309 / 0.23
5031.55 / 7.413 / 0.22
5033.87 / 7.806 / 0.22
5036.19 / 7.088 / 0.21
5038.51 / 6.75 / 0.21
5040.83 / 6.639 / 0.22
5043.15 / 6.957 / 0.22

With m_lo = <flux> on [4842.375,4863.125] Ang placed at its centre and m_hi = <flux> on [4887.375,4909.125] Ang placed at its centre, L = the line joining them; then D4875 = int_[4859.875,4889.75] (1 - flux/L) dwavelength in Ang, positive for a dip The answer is 1.8 Ang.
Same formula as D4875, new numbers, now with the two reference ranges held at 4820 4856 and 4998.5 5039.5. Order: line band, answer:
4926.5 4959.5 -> -1.4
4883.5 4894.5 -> 0.5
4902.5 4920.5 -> -0.4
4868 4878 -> 0.9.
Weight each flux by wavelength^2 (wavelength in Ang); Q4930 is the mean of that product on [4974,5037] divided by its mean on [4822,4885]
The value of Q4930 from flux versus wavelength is 1.06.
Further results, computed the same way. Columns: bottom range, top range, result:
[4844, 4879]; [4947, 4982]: 1.14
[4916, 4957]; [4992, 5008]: 1.01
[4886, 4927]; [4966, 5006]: 1.02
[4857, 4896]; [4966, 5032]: 1.10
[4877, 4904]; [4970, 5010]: 1.04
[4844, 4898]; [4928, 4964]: 1.11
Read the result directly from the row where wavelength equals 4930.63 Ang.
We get 8.209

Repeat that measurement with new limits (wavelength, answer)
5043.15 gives 6.957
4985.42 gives 6.818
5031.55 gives 7.413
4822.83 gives 8.138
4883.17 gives 7.388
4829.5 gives 7.45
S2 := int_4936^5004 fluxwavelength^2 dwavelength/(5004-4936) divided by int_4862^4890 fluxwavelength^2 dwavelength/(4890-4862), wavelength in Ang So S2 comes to 1.1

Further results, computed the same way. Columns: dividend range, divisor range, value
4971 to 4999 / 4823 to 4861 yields 1.06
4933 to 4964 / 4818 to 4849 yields 1.05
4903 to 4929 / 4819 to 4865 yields 1.05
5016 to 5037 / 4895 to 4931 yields 0.98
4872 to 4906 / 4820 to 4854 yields 0.99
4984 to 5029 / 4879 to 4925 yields 1.01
